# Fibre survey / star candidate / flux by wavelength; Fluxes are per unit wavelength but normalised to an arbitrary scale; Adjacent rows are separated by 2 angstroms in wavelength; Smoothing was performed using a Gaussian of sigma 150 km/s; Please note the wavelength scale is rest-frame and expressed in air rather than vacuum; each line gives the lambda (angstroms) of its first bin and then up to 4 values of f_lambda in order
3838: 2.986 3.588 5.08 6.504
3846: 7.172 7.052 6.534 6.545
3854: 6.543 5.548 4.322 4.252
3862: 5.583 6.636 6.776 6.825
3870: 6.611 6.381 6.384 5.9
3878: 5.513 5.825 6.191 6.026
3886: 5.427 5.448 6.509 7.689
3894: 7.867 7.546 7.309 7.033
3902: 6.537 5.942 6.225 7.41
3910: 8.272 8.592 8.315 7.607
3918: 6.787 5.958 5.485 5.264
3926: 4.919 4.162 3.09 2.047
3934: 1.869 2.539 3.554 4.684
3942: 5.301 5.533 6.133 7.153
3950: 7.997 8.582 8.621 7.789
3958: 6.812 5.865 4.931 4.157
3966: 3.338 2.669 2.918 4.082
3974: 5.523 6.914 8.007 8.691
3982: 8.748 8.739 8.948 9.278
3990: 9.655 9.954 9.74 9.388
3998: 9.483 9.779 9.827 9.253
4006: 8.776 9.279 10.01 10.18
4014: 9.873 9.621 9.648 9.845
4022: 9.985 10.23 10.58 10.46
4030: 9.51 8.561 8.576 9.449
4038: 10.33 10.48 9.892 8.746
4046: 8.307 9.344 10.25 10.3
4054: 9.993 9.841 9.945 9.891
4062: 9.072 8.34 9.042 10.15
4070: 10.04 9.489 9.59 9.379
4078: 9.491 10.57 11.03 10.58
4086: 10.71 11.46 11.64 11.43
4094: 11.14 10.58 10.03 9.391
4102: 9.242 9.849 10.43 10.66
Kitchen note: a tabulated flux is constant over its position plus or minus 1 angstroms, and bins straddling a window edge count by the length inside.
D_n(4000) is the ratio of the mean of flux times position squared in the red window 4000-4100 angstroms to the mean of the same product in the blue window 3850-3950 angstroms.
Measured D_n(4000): 1.80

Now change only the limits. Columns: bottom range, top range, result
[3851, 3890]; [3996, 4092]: 1.80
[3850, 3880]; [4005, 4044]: 1.76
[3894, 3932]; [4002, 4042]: 1.61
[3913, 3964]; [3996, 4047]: 1.79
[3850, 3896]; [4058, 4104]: 1.82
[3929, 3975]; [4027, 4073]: 2.00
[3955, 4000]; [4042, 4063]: 1.39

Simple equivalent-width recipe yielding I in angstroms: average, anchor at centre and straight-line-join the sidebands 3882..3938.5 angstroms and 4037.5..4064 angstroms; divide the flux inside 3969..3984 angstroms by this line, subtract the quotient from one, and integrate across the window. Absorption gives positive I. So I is 2.2 angstroms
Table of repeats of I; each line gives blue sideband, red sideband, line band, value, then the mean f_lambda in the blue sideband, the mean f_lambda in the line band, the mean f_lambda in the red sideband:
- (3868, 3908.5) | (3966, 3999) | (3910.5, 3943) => 8.6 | 6.49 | 5.06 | 7.54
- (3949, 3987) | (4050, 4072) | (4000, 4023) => -4.9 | 6.49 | 9.67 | 9.68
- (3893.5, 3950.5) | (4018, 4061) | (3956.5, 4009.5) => 3.0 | 5.87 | 7.52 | 9.74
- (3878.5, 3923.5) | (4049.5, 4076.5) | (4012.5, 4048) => -2.3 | 6.79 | 9.65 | 9.66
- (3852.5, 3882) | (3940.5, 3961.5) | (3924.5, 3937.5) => 6.7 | 5.95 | 3.2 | 6.88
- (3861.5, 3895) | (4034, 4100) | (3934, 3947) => 5.4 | 6.34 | 4.41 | 9.99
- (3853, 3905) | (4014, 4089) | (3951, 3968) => 3.9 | 6.25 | 6.05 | 9.8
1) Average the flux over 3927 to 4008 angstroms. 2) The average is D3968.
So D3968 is 6.65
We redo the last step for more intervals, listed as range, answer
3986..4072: 9.63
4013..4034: 9.77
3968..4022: 8.61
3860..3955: 6.11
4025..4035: 9.54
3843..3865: 6.06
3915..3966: 5.43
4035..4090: 9.87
